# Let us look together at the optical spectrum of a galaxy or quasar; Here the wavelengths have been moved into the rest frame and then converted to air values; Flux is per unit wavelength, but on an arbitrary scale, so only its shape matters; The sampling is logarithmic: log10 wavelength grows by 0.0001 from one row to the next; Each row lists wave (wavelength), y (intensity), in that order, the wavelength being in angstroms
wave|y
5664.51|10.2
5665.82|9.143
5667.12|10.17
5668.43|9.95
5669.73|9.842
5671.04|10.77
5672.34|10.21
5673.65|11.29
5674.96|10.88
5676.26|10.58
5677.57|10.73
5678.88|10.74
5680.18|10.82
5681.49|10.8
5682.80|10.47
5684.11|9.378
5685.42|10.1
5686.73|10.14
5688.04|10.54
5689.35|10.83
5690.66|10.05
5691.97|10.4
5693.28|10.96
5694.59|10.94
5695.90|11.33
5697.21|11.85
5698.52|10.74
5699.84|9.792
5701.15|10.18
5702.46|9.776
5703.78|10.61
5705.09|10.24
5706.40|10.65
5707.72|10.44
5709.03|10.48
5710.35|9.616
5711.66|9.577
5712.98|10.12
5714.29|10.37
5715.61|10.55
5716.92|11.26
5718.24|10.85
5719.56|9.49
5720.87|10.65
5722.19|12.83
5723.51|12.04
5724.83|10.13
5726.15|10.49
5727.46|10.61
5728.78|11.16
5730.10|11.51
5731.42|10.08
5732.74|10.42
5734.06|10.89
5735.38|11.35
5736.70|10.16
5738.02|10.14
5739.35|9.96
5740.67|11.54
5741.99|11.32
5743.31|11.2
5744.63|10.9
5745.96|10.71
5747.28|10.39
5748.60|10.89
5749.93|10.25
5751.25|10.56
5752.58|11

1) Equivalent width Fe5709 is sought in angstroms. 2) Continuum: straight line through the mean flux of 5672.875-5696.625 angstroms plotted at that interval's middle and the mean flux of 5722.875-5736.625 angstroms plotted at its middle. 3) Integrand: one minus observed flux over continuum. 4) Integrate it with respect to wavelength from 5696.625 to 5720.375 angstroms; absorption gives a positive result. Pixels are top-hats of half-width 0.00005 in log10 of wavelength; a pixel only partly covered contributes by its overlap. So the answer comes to 0.8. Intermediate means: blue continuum 10.6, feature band 10.4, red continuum 10.8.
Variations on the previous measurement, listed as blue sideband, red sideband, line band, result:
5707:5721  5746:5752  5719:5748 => -1.07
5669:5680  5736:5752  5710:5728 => 0.05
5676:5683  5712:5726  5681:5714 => 1.06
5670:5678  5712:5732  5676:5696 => 0.36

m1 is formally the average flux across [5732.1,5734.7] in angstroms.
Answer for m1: 10.7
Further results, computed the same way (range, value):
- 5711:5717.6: 10.4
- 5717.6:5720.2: 10.2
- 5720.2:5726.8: 11.2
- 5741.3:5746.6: 11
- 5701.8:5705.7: 10.2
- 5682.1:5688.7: 10.1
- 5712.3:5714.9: 10.2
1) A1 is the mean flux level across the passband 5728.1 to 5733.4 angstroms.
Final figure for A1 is 10.8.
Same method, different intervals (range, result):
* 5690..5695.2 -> 10.6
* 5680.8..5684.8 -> 10.2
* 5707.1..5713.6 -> 10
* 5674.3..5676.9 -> 10.7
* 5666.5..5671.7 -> 10.2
